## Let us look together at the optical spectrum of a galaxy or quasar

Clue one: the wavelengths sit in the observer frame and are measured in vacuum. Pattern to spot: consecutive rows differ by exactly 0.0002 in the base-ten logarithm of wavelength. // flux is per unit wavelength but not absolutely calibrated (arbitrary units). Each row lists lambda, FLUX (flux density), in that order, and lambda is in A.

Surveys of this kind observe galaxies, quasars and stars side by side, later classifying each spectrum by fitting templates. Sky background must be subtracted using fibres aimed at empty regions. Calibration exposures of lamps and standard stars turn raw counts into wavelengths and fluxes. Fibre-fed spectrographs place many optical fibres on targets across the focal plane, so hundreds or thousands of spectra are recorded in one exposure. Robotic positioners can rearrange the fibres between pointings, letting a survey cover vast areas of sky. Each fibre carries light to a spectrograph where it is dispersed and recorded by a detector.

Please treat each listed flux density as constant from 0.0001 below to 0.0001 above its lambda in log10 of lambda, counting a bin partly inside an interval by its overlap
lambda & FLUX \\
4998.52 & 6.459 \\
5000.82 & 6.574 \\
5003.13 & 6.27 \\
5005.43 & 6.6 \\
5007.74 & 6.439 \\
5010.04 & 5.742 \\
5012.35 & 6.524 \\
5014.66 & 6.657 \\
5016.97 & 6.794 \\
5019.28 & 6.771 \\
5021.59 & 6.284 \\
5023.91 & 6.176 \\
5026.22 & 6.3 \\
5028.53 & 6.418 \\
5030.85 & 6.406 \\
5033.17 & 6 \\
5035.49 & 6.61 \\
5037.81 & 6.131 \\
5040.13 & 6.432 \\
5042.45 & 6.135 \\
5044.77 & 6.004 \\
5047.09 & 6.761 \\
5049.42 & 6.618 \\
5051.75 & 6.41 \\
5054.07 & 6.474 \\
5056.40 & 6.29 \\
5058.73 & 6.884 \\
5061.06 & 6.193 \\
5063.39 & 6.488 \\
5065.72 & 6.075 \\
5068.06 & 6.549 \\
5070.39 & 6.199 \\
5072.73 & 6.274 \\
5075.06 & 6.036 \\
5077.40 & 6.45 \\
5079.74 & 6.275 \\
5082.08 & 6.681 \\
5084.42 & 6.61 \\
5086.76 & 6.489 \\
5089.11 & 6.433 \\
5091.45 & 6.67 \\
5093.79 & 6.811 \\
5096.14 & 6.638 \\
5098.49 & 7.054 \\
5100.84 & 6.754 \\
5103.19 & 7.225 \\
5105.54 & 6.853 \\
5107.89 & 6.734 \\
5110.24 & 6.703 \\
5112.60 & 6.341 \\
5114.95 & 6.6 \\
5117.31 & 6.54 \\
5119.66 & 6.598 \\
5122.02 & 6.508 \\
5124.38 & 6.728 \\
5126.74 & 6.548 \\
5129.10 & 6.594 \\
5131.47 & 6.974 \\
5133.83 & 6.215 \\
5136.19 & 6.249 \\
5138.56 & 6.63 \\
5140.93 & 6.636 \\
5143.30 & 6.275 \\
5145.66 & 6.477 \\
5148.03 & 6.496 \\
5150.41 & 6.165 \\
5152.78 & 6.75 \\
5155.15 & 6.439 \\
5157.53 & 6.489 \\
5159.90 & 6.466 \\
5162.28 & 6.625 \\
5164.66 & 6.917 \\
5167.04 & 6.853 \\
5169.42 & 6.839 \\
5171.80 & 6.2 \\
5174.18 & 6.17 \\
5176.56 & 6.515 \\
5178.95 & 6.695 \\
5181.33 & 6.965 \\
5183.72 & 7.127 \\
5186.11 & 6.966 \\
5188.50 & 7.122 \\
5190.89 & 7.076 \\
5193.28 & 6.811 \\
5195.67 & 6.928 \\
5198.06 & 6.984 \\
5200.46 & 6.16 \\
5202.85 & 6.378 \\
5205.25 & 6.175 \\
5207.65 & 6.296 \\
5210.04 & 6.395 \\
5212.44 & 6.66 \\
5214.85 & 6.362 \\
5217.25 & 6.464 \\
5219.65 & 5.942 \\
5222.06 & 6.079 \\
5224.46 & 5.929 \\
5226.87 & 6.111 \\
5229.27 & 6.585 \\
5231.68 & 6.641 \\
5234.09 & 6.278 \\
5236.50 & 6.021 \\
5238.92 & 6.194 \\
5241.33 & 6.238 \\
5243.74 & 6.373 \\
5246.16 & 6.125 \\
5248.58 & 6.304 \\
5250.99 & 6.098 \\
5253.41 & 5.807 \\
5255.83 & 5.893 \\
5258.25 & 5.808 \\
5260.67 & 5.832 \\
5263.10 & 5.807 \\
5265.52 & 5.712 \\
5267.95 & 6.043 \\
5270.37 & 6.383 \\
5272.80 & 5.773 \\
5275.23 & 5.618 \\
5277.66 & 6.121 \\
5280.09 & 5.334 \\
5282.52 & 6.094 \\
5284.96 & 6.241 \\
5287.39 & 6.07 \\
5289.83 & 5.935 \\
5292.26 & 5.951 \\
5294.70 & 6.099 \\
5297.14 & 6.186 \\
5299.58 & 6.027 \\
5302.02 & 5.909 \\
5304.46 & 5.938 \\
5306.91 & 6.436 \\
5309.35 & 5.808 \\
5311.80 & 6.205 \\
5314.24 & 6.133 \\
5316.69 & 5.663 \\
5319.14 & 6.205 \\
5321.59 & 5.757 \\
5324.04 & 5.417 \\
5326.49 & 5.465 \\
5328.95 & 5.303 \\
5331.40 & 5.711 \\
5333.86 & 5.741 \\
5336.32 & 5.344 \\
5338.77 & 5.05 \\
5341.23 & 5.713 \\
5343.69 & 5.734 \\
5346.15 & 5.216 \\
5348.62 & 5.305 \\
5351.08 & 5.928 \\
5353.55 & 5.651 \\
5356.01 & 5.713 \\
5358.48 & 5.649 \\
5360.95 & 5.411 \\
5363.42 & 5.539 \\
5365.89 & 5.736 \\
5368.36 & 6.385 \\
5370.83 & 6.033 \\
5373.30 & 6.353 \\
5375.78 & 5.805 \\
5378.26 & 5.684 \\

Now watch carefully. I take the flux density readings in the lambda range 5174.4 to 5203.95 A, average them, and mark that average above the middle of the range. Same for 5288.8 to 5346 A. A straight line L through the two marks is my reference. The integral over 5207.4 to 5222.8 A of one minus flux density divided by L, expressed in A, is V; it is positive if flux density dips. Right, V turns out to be 0.6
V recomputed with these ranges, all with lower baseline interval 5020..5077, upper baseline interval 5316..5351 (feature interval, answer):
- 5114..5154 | -2.8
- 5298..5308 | -0.8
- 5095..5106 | -1.3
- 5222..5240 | -1.2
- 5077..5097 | -1.1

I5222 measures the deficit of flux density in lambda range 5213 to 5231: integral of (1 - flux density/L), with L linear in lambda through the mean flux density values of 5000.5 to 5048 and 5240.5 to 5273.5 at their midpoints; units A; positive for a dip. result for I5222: -0.5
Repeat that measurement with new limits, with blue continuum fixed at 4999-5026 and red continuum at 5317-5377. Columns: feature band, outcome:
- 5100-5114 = -1.2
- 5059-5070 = -0.1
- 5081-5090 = -0.4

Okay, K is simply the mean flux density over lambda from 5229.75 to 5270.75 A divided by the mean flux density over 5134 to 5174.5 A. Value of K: 0.94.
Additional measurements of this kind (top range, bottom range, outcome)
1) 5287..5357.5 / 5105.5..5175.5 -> 0.88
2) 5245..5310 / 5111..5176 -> 0.92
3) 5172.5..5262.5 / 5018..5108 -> 0.99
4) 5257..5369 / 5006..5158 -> 0.89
